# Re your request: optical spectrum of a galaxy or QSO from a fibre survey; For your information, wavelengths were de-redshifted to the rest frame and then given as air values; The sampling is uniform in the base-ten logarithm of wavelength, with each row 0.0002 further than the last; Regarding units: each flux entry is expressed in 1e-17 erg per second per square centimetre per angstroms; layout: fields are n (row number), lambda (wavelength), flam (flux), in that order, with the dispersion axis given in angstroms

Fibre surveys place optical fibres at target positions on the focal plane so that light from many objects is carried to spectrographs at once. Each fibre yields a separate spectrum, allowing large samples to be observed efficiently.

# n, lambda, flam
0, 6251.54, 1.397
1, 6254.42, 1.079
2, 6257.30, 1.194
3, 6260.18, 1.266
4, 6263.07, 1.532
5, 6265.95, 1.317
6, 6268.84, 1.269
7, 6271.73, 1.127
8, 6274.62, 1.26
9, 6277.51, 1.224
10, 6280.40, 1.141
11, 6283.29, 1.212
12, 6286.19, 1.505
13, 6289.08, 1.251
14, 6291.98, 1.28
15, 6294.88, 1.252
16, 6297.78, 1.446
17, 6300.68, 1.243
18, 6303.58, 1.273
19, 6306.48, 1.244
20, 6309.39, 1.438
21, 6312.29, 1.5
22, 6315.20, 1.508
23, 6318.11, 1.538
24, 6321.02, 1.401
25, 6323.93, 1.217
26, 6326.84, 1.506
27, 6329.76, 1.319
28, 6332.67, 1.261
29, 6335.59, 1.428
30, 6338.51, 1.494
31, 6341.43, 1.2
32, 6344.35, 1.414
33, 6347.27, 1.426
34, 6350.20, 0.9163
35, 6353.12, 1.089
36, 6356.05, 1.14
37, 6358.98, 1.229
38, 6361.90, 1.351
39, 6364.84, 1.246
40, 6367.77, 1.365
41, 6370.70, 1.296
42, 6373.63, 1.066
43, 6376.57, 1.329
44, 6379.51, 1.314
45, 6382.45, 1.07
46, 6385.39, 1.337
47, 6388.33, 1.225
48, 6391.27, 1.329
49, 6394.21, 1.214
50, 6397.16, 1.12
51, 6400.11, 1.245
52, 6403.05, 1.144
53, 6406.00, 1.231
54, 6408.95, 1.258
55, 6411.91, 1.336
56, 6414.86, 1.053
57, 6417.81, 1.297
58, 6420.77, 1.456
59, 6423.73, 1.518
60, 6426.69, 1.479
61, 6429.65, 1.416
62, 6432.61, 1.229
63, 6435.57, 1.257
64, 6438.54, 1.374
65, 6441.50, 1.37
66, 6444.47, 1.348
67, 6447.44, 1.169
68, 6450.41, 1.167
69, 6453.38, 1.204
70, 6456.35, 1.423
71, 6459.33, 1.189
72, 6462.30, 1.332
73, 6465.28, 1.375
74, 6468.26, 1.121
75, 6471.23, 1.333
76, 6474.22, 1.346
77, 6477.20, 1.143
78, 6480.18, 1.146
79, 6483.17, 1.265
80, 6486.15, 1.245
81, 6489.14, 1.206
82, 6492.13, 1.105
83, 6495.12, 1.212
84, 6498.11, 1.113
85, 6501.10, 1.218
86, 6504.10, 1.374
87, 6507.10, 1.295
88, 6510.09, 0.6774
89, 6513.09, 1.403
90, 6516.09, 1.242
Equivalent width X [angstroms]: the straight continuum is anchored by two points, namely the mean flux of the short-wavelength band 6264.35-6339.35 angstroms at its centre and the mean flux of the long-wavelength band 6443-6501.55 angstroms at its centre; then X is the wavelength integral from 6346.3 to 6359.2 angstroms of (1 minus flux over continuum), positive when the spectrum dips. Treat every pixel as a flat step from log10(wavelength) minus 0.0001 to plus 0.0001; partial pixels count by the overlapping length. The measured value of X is 1.6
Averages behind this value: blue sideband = 1.33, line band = 1.14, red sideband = 1.23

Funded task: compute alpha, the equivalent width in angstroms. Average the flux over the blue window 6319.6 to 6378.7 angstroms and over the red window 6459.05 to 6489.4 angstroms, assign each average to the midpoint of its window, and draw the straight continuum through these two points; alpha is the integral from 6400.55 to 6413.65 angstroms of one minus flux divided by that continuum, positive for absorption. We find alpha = 0.3 angstroms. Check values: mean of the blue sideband 1.28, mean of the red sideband 1.25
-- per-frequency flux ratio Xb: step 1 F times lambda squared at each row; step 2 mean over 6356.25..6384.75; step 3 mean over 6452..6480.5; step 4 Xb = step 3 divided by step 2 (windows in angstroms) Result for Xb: 1.04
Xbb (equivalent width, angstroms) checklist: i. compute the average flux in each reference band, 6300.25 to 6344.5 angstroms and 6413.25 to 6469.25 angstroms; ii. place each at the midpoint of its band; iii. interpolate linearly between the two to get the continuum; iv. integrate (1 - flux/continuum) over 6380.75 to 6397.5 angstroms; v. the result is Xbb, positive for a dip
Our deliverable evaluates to 1.4 angstroms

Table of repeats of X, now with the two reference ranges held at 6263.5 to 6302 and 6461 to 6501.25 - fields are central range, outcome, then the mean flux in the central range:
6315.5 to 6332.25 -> -1.7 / 1.4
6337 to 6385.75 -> 0.3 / 1.25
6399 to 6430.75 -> -1.8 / 1.31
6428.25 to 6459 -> -1.4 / 1.29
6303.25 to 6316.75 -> -1.4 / 1.4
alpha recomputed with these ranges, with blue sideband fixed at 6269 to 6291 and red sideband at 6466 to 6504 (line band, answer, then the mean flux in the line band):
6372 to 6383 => 0.2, 1.21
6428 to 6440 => -1.0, 1.32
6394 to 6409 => 0.4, 1.2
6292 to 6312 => -1.3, 1.32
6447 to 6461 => -0.2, 1.24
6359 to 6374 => -0.5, 1.28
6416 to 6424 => -1.1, 1.39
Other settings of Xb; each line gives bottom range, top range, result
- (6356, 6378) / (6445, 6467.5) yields 1.03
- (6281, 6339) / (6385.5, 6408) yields 0.92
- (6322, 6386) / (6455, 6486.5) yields 1.03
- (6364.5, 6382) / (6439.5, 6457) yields 1.04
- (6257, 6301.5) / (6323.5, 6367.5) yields 1.02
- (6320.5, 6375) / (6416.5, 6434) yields 1.12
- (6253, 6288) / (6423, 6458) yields 1.11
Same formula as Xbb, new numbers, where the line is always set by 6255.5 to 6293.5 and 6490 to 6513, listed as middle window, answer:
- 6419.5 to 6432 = -2.64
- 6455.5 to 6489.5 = -2.45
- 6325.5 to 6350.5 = -2.14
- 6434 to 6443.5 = -1.14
